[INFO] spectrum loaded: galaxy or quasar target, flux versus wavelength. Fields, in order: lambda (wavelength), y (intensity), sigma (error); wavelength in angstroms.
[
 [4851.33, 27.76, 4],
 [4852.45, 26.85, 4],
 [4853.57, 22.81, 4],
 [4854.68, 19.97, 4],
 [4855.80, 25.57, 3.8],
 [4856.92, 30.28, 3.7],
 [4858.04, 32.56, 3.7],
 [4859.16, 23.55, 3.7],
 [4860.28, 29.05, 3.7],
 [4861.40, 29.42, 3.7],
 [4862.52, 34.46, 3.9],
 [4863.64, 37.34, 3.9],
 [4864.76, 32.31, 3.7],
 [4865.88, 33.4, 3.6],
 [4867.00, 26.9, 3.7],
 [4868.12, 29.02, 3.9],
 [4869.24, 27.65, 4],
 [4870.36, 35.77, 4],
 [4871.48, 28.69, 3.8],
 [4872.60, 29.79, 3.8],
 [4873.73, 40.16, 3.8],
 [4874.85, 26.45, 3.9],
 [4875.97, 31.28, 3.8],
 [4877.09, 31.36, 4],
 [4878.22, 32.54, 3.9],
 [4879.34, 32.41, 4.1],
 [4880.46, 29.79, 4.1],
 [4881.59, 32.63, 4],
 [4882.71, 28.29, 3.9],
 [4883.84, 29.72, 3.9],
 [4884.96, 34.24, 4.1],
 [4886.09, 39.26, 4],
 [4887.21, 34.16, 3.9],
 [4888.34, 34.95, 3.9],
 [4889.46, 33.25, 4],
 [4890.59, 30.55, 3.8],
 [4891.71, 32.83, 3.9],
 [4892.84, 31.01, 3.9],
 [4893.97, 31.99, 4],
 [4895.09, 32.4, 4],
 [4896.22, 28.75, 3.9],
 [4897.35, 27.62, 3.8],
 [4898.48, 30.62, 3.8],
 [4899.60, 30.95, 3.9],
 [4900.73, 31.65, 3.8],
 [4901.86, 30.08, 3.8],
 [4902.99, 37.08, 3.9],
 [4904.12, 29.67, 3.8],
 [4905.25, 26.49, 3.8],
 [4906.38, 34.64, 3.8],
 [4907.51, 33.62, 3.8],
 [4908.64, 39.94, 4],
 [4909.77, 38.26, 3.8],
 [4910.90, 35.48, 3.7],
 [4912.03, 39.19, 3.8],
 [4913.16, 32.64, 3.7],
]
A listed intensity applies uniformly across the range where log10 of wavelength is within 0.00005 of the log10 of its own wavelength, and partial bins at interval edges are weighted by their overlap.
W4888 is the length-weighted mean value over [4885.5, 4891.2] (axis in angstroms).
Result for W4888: 34.4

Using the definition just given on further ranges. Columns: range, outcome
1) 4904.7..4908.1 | 31.7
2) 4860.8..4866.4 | 33.3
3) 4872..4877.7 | 31.8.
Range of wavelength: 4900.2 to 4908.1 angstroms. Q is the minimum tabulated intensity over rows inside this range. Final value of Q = 26.49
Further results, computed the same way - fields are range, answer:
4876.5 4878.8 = 31.36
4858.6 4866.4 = 23.55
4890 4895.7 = 30.55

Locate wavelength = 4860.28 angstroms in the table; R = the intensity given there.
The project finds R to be 29.05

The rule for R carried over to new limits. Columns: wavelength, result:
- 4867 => 26.9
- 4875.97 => 31.28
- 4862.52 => 34.46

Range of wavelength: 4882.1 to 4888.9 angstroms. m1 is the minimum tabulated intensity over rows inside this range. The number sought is 28.29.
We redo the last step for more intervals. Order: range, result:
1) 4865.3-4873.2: 26.9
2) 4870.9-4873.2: 28.69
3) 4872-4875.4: 26.45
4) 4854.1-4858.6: 19.97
